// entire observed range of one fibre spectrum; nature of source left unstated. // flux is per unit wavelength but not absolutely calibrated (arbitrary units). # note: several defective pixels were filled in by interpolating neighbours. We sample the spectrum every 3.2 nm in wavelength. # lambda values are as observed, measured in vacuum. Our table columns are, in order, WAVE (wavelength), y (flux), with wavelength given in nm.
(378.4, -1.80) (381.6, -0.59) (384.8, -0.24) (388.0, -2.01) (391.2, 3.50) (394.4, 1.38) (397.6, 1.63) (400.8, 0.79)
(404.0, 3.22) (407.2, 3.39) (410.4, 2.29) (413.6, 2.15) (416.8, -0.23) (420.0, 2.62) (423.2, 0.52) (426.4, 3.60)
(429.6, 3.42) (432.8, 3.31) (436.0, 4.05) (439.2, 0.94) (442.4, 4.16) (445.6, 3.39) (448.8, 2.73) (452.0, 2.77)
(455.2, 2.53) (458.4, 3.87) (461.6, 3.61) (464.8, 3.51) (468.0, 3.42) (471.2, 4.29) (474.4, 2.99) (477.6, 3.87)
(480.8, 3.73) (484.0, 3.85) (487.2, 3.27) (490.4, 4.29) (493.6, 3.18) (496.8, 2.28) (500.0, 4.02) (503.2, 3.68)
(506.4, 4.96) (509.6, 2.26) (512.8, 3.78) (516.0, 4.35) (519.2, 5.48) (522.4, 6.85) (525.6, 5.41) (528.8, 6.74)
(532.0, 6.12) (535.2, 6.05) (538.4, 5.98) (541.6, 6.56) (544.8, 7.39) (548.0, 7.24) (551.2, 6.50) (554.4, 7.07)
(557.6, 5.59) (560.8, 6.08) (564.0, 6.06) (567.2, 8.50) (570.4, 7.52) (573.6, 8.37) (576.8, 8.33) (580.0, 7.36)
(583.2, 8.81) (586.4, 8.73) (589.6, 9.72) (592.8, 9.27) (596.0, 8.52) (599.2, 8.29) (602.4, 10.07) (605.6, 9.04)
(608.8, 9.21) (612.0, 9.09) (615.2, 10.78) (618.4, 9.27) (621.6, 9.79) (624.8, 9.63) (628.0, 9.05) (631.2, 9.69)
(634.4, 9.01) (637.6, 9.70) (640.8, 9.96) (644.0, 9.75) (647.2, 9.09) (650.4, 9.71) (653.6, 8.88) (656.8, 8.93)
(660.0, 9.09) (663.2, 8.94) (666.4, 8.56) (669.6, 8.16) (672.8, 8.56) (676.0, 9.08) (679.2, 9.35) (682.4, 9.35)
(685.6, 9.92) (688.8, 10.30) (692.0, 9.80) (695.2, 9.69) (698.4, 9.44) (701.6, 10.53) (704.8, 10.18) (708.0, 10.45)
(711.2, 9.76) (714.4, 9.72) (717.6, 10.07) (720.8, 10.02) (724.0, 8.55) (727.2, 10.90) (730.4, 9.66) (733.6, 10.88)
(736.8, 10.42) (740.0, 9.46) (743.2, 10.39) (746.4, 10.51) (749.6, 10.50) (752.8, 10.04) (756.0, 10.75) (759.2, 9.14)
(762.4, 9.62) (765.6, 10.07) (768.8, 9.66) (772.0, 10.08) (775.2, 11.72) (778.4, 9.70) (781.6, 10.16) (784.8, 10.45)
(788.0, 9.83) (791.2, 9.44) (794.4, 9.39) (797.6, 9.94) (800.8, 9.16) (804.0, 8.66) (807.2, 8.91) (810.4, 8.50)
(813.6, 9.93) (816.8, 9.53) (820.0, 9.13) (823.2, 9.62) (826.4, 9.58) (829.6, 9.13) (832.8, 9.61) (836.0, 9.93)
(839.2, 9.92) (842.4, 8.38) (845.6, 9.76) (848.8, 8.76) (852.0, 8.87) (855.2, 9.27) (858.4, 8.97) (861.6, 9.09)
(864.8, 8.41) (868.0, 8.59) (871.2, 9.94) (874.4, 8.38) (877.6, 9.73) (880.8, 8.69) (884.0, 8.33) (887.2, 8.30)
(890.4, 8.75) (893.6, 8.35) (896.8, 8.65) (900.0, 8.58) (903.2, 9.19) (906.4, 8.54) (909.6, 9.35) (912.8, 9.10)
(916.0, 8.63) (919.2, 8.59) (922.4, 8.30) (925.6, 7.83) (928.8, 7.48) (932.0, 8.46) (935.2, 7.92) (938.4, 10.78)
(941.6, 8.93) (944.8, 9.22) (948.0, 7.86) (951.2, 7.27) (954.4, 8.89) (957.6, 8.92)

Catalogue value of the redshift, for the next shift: 0.30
